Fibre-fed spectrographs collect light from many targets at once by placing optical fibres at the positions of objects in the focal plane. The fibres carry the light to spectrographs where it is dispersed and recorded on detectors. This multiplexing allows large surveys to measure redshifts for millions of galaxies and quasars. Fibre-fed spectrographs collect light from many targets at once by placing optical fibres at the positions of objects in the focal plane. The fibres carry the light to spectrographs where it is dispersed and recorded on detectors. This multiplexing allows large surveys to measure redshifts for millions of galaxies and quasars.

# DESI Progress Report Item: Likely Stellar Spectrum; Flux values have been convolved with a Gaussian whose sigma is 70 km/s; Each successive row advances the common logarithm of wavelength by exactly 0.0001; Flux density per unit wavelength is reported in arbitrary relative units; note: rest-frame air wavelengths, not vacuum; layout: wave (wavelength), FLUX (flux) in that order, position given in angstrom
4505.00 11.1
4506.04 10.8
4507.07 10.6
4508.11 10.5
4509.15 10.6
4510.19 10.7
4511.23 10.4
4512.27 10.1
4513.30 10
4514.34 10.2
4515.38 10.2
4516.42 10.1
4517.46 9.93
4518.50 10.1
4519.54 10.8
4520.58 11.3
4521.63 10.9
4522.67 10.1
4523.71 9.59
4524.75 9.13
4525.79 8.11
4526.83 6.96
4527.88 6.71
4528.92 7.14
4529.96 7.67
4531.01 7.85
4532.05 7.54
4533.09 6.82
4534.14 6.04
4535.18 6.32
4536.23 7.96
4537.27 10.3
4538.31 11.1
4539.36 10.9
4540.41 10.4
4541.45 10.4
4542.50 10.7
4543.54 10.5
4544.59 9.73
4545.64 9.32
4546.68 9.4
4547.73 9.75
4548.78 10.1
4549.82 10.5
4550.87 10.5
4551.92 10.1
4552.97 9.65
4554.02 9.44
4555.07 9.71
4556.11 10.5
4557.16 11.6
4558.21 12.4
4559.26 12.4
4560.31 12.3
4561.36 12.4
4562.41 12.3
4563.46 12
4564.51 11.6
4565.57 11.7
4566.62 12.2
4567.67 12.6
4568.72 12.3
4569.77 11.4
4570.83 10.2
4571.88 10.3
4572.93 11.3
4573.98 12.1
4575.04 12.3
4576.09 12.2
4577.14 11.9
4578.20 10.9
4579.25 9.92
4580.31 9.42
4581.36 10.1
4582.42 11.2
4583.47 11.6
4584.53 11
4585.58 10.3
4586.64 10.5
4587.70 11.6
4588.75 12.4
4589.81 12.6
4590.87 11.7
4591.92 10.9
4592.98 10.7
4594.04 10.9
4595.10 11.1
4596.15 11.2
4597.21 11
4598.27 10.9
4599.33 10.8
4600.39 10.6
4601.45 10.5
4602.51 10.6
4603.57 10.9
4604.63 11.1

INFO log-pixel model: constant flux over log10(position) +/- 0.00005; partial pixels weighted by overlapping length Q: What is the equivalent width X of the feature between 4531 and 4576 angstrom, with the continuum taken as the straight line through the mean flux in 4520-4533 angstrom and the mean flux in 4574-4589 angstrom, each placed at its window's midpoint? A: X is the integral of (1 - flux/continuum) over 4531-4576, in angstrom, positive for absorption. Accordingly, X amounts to -3.0 angstrom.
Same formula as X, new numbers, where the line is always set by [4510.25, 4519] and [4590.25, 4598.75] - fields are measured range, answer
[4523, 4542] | 3.6 angstrom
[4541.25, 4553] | 0.5 angstrom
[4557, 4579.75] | -2.1 angstrom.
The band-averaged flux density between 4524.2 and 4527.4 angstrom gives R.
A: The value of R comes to 8.06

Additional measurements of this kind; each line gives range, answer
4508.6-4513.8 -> 10.4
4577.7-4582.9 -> 10.3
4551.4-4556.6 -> 9.88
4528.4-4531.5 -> 7.54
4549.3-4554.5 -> 10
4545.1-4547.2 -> 9.38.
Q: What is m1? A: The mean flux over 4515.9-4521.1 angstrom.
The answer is 10.4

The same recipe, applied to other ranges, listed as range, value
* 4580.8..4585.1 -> 11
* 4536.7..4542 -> 10.6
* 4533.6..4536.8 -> 6.83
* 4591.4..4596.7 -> 11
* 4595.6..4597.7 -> 11.1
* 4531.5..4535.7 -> 6.7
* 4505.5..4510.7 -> 10.6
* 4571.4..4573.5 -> 10.9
